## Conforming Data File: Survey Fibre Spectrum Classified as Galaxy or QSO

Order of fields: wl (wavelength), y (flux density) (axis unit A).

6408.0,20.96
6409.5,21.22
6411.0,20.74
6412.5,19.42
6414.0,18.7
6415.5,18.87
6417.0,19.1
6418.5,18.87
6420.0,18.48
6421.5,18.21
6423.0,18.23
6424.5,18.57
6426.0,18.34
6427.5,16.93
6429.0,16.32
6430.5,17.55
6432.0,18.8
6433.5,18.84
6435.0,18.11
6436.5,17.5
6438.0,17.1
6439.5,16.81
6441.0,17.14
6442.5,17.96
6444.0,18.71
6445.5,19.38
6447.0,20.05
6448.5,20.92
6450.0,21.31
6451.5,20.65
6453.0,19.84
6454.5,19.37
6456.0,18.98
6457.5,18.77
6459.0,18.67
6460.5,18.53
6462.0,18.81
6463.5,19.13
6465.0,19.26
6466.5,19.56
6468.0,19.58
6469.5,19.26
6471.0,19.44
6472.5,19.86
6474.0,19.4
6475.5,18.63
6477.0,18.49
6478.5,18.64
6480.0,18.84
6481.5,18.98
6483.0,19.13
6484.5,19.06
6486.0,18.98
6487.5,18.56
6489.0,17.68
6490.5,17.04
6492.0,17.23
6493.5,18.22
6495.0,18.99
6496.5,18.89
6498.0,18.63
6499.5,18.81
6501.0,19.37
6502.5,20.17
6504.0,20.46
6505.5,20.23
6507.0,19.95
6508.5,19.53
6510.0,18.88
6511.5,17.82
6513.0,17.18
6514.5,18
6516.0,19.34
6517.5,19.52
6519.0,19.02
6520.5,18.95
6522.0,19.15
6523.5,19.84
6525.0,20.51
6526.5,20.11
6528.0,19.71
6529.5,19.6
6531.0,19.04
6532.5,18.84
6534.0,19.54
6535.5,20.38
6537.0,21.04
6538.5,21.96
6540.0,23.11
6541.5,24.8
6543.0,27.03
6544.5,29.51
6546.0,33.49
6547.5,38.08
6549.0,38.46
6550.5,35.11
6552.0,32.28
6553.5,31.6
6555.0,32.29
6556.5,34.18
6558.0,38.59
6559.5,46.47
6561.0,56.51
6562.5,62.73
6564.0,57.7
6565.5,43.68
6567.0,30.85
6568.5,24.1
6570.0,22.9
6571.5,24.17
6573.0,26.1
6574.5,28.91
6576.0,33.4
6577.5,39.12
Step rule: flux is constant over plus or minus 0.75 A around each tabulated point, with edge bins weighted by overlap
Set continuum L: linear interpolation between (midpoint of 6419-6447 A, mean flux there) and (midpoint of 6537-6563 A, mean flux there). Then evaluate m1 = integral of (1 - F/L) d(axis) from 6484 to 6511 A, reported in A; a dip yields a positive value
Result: 8.3 A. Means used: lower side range 18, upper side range 35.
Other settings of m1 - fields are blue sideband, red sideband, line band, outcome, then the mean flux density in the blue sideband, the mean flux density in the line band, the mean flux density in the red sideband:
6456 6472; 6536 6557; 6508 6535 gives 7.6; 19.1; 19.2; 30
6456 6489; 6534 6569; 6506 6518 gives 3.6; 19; 18.8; 34.7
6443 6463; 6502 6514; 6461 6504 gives 1.0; 19.5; 18.9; 19.2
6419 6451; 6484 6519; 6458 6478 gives -0.6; 18.4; 19.1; 18.8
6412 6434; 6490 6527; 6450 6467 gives -0.6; 18.3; 19.3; 19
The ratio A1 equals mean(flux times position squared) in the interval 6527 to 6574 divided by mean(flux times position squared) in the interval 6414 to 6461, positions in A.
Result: 1.74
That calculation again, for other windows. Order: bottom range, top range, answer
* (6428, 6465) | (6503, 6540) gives 1.07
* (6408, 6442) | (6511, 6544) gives 1.14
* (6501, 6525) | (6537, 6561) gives 1.73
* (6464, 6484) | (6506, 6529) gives 1.01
